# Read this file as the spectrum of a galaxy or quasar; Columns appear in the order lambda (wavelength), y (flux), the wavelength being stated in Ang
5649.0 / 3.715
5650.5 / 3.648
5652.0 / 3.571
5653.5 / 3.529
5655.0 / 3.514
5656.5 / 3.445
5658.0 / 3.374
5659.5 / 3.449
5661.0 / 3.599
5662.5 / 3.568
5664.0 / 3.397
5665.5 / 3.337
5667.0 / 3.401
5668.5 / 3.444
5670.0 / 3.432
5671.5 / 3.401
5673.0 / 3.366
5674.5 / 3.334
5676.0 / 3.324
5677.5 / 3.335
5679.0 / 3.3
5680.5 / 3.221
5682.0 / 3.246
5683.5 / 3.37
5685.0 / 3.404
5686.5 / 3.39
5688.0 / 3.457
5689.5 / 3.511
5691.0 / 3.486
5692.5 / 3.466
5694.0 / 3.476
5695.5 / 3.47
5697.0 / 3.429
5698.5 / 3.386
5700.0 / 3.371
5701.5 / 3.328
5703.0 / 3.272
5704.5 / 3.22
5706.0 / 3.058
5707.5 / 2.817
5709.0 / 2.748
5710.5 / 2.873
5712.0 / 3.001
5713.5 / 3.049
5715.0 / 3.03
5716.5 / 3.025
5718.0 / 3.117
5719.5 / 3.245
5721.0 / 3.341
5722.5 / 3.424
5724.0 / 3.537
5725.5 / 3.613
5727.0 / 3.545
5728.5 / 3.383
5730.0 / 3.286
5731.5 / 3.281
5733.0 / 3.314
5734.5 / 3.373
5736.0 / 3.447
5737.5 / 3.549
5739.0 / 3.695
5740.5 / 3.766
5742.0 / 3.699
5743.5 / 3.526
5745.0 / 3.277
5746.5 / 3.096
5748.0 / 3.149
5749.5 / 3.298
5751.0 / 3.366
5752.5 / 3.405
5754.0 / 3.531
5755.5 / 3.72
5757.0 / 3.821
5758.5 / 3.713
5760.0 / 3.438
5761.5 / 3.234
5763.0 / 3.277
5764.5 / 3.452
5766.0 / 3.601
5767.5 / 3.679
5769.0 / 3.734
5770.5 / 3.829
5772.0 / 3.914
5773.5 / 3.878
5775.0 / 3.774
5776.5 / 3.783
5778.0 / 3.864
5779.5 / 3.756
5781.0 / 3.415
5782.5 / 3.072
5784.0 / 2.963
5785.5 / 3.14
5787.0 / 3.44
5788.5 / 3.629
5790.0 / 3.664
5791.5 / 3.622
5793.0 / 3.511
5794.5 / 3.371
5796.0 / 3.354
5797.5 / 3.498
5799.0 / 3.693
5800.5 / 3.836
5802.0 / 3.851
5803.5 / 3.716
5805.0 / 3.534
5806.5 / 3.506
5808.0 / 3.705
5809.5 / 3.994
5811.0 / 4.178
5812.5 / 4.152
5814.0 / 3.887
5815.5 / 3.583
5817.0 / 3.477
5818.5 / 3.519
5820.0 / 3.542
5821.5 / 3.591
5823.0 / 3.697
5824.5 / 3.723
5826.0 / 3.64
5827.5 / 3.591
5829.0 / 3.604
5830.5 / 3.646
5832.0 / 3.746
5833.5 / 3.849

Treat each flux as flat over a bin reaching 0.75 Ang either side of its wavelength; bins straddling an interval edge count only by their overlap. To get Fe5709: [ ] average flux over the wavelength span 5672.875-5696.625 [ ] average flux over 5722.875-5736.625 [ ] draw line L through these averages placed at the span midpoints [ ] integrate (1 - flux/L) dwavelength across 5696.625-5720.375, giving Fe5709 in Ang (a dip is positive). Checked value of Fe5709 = 2.0 Ang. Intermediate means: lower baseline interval 3.39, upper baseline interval 3.42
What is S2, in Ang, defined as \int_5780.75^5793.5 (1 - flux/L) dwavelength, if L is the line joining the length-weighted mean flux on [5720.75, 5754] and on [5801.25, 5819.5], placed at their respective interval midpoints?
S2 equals 1.0 Ang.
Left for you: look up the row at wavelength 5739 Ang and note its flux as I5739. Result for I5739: 3.695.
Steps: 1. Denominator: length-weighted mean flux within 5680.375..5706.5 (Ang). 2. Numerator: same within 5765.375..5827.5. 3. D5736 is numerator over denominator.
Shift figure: 1.08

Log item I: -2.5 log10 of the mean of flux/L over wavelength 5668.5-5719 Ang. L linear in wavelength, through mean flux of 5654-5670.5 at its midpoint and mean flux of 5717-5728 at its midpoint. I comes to 0.05 mag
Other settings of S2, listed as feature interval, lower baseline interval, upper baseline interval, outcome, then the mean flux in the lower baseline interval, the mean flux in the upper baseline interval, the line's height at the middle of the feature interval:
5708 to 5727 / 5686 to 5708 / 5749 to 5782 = 1.4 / 3.35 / 3.61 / 3.43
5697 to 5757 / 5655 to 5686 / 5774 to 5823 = 2.9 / 3.39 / 3.62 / 3.49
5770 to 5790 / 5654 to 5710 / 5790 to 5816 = 0.4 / 3.35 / 3.71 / 3.64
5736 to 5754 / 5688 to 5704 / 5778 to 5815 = 0.3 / 3.42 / 3.61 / 3.51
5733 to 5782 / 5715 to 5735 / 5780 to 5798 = -2.8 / 3.33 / 3.39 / 3.36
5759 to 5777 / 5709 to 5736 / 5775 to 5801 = -1.0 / 3.25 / 3.51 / 3.43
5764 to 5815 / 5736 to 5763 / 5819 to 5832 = -1.2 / 3.48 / 3.63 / 3.56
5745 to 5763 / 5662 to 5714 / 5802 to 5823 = 0.6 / 3.31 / 3.73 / 3.53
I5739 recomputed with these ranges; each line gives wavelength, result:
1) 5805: 3.534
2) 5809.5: 3.994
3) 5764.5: 3.452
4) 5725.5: 3.613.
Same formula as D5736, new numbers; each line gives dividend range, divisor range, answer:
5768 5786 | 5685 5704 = 1.05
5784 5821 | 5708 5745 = 1.09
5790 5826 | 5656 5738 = 1.10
